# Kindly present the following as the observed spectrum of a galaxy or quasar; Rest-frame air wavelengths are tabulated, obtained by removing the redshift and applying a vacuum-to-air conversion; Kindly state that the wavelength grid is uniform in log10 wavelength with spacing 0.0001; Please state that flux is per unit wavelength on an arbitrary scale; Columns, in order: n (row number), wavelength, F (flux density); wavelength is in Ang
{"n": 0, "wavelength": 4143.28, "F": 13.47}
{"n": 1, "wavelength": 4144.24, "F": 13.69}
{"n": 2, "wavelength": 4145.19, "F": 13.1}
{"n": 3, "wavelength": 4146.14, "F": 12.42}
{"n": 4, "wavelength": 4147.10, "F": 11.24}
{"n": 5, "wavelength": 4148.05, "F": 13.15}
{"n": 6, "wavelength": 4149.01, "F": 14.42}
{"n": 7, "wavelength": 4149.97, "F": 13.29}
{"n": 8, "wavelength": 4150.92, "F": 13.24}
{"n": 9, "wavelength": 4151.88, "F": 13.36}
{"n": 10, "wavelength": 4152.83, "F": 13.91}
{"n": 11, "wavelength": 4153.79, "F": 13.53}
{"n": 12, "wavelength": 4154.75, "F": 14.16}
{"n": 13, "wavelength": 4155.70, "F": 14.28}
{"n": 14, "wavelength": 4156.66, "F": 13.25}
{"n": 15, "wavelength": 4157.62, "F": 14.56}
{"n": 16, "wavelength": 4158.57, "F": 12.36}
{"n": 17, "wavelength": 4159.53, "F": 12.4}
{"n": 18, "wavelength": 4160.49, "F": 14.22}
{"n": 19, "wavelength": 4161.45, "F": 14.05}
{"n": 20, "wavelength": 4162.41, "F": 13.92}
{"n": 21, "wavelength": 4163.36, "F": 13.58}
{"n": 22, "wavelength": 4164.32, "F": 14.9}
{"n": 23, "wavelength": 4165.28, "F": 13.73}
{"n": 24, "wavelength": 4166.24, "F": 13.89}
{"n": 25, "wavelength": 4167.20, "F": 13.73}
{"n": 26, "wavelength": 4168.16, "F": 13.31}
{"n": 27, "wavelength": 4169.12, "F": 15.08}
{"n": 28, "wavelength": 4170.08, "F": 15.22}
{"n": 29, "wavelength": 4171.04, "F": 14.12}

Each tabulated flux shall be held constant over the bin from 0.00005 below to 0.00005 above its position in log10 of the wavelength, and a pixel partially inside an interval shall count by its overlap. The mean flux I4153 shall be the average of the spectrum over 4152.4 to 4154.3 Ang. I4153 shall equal 13.7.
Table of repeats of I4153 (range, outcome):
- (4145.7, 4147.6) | 11.8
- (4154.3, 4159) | 13.8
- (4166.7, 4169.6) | 14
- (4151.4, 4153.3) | 13.7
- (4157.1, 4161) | 13.4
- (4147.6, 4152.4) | 13.5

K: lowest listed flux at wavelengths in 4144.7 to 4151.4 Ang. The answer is 11.24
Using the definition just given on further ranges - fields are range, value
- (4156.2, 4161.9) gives 12.36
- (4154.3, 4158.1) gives 13.25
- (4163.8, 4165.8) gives 13.73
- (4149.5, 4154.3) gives 13.24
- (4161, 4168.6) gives 13.31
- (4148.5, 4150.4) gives 13.29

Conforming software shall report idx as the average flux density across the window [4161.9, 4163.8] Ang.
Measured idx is 13.8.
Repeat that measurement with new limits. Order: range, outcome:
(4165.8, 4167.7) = 13.8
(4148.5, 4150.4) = 13.8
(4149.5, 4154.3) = 13.5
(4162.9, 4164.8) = 14.2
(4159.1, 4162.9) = 13.7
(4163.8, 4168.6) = 13.9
